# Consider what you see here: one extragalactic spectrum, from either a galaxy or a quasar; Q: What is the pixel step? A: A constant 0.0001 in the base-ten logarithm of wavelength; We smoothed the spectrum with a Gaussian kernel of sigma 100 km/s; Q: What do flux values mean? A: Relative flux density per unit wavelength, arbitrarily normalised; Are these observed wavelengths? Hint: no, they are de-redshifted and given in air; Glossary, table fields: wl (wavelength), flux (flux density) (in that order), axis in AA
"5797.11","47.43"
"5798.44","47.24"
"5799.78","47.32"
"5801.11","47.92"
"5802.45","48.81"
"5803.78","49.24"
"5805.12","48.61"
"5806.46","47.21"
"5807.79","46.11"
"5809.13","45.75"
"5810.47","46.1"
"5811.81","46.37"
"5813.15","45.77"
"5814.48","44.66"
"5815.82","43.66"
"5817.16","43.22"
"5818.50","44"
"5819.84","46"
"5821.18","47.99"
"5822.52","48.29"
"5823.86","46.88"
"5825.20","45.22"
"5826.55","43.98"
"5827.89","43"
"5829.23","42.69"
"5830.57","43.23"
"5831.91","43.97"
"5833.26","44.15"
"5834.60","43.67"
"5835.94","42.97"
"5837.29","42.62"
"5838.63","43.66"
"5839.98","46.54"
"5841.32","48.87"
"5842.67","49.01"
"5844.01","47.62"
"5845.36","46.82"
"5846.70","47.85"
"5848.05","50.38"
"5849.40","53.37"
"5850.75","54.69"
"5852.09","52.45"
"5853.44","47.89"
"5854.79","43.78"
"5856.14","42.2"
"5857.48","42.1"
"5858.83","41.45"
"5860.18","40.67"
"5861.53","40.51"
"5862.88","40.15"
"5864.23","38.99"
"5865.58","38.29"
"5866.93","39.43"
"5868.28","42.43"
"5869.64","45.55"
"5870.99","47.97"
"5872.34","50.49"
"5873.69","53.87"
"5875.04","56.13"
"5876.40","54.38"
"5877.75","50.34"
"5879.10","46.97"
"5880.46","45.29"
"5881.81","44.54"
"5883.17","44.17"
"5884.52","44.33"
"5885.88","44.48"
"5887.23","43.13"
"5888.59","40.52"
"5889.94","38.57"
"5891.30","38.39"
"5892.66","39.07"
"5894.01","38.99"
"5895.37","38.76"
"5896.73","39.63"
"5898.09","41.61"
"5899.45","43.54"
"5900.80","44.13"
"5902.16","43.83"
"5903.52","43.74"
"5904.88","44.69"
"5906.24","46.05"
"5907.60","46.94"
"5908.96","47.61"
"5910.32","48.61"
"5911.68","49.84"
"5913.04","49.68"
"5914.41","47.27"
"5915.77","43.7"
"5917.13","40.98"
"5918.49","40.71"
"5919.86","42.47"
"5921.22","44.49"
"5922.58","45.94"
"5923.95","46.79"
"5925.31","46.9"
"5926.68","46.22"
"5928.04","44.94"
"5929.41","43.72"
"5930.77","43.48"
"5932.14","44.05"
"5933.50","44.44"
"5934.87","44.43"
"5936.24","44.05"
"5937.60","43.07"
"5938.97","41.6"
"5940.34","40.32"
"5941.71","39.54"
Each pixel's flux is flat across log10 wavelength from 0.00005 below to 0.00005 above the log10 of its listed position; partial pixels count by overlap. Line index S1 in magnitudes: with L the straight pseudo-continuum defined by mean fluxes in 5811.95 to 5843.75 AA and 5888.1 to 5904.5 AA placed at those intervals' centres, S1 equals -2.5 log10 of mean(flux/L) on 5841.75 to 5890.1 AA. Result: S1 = -0.078 mag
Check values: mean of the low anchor 45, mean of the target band 45.9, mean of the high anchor 41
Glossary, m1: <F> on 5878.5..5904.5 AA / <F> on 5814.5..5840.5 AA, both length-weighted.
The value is 0.95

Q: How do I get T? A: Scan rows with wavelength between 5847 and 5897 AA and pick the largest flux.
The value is 56.13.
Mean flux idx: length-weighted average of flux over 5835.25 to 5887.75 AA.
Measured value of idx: 46.1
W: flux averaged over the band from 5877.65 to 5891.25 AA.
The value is 43.7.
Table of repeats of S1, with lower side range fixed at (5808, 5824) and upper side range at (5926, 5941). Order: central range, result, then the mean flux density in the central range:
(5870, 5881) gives -0.135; 50.6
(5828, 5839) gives 0.050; 43.4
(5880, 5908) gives 0.046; 42.5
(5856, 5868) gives 0.114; 40.4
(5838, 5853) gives -0.092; 49.2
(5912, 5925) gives -0.023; 44.9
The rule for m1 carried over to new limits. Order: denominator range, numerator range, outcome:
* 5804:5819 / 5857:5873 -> 0.93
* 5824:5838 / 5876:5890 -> 1.04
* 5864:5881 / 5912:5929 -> 0.96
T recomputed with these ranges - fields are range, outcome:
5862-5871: 47.97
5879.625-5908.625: 46.94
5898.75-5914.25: 49.84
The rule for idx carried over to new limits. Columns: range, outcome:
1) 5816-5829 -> 45.2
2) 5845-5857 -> 48.8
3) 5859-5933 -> 44.4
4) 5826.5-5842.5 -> 44.3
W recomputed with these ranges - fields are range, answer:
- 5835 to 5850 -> 47.1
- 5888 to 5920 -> 43.3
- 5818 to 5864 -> 45.5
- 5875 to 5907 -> 43.7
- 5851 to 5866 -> 43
